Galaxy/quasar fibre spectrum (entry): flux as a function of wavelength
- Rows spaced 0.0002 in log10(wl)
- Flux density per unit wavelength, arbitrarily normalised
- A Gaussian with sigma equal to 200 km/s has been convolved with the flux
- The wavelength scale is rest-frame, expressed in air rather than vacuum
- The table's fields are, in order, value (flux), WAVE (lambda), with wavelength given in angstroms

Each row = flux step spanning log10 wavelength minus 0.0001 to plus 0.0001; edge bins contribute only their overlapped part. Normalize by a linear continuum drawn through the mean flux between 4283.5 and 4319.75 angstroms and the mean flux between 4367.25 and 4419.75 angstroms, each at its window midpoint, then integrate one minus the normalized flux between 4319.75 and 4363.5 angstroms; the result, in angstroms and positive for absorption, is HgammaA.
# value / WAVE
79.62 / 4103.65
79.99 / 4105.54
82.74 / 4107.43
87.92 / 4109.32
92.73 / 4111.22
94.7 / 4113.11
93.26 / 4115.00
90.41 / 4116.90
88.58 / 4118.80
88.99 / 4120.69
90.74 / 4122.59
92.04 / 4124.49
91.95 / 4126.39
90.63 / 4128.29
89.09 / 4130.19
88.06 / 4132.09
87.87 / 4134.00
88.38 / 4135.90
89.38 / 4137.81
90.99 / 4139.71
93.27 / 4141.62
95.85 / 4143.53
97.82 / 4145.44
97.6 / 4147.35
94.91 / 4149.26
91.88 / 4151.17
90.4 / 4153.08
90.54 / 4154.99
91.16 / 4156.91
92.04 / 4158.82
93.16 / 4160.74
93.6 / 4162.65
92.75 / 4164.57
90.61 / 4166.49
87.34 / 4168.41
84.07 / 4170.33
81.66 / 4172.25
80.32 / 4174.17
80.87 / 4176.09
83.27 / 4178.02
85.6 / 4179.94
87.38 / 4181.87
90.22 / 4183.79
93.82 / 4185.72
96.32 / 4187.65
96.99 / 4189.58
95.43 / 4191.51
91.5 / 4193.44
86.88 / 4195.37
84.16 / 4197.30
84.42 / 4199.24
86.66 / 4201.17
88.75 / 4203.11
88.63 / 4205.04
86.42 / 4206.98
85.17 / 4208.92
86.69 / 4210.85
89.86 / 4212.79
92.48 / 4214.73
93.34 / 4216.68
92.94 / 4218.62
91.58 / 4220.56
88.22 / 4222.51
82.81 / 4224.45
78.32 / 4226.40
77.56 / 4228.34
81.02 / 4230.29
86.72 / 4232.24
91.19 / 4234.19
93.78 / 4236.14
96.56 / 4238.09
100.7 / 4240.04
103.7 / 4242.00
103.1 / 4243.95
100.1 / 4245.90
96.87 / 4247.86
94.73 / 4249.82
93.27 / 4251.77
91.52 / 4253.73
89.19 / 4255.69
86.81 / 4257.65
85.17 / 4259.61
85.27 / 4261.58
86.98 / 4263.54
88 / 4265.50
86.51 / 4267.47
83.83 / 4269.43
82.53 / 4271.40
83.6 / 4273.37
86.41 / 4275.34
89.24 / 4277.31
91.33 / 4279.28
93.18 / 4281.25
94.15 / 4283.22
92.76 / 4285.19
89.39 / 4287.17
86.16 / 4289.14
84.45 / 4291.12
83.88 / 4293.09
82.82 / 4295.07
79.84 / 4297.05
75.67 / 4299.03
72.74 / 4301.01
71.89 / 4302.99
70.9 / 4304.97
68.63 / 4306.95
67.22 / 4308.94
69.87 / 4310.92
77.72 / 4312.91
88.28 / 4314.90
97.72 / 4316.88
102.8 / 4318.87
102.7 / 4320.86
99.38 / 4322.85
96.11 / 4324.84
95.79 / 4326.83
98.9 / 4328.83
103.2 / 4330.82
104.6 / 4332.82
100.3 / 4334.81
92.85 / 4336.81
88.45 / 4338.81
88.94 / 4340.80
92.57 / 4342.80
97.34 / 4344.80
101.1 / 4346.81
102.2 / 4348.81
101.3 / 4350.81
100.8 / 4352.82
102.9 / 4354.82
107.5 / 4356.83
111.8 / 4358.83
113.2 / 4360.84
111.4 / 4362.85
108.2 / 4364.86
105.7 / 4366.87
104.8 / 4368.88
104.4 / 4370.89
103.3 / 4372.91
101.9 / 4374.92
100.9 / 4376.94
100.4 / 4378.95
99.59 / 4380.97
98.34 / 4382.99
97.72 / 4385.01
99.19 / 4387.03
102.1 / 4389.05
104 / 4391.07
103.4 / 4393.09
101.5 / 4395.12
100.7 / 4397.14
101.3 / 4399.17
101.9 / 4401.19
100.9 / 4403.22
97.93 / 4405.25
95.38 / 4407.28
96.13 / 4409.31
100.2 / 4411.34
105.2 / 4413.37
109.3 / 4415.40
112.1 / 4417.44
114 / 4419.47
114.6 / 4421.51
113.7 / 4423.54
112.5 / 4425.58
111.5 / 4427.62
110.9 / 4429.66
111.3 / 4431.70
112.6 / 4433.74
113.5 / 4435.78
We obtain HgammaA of -4.9 angstroms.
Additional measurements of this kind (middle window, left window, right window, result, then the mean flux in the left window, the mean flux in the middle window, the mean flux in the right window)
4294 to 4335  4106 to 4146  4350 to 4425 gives 5.5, 90.5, 86.8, 104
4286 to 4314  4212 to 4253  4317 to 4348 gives 5.4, 91.9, 77.3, 97.7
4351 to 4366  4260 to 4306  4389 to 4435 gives -1.6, 84.4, 108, 106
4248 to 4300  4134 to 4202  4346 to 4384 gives 5.5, 90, 87.3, 104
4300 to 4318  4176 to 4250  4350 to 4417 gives 3.9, 90.2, 76.3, 103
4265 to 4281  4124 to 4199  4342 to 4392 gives 1.7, 90.2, 86.7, 103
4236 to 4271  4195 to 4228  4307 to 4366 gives -0.7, 87.3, 92.4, 97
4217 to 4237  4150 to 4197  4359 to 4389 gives 1.4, 89.5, 86.6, 104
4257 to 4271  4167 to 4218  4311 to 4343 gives 0.9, 88.1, 85.9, 95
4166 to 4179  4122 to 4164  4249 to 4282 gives 1.0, 91.9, 83.8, 88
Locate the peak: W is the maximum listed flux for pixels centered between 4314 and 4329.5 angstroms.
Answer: 102.8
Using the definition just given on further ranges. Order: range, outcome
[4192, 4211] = 91.5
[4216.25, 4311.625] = 103.7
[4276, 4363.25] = 113.2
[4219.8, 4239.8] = 96.56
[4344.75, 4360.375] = 111.8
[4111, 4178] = 97.82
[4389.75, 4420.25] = 114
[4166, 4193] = 96.99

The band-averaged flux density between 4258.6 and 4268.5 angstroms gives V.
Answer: 86.4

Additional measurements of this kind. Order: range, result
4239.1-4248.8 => 101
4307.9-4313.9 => 71.5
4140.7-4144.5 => 94.5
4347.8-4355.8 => 102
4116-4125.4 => 90.1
